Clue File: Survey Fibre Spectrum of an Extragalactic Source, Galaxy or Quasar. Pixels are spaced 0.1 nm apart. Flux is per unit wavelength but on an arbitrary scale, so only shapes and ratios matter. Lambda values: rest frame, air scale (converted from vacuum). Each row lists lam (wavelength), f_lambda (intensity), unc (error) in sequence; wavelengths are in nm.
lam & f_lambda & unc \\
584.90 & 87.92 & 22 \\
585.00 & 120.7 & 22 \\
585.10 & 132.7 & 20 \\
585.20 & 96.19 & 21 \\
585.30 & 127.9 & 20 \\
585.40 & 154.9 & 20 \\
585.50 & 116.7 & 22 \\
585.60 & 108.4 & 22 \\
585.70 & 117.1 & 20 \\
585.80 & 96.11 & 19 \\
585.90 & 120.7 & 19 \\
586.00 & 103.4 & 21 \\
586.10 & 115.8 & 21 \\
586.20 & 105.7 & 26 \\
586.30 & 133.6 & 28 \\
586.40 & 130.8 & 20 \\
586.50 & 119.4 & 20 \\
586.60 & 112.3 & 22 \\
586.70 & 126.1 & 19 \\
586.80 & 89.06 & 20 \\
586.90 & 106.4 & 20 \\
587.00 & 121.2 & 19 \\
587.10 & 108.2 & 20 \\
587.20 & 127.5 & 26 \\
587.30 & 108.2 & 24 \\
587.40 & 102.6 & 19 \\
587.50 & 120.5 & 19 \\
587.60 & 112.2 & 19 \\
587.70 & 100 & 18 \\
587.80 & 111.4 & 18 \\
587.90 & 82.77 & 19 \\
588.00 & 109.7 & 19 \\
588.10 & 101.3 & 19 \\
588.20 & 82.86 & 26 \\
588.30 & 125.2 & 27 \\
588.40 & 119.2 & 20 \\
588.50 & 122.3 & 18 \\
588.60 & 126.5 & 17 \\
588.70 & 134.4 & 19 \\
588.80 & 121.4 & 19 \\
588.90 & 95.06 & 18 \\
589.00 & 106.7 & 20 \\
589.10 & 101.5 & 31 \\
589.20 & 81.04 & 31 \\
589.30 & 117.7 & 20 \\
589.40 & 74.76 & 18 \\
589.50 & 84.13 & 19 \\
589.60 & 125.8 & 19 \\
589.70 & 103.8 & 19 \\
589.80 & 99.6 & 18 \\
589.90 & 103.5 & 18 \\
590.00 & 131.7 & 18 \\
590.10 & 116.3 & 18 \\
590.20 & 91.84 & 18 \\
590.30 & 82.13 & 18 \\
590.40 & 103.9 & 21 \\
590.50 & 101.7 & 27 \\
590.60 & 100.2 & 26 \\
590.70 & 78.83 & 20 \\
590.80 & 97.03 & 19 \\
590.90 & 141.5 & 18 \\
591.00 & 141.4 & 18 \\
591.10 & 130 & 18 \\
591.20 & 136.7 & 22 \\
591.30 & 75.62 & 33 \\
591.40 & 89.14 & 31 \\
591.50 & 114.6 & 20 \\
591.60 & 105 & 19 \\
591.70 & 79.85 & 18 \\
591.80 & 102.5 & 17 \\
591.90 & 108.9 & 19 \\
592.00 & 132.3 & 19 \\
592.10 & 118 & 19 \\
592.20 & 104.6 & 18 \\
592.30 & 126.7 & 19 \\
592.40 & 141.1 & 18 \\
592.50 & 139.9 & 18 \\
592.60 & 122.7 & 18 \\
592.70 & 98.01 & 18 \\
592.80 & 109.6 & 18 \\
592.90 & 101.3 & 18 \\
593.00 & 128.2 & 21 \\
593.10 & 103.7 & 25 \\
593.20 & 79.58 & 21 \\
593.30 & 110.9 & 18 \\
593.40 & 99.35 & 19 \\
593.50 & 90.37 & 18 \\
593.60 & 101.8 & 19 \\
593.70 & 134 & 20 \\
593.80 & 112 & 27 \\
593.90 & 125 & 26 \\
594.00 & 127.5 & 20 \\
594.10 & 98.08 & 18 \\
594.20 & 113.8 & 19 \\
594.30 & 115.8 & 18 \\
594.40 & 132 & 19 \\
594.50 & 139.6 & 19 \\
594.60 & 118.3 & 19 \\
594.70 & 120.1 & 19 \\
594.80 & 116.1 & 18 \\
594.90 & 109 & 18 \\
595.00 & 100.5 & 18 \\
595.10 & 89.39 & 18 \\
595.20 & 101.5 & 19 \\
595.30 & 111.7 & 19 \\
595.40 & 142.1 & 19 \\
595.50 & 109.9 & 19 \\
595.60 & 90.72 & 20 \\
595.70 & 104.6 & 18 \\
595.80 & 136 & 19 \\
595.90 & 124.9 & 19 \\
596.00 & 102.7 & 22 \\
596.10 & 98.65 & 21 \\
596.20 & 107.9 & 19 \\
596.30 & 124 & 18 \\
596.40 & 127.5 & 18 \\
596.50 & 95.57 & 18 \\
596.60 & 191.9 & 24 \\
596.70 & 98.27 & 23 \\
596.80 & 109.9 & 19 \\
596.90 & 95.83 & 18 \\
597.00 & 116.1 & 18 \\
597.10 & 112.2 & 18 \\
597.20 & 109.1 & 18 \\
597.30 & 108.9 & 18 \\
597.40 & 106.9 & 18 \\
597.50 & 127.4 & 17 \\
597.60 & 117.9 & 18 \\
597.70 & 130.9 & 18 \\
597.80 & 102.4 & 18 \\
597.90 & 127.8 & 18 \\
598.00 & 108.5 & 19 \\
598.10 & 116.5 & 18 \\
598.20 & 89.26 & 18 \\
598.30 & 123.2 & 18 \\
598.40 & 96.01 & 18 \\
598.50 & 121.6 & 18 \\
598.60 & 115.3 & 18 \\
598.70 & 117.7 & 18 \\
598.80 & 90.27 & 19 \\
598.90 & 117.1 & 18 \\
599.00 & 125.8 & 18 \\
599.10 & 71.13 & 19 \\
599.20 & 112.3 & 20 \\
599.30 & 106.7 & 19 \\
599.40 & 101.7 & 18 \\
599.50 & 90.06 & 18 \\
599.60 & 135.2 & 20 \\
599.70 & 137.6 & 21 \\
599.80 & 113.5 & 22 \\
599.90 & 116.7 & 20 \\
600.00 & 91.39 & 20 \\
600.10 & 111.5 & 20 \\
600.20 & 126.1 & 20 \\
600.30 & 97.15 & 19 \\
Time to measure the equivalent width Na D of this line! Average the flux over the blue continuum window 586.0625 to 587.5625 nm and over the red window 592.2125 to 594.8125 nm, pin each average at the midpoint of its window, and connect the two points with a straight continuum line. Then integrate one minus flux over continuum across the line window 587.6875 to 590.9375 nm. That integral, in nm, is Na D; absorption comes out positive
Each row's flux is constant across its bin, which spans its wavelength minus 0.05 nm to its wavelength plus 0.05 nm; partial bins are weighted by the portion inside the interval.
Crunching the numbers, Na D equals 0.28 nm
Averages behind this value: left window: 115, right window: 115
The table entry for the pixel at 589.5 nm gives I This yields 84.13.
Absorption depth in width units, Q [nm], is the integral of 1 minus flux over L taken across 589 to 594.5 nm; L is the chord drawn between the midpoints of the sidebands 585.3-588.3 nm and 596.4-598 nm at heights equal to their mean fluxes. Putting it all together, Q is 0.252 nm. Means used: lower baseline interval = 112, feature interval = 109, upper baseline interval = 117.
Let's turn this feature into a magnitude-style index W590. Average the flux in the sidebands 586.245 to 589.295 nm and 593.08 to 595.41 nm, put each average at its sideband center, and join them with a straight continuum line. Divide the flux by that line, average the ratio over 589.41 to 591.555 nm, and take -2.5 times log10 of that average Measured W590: 0.05 mag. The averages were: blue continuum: 111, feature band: 107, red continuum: 112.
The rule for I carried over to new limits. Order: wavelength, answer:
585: 120.7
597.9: 127.8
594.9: 109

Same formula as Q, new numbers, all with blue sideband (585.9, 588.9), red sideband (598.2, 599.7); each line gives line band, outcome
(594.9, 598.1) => -0.114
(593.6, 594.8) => -0.105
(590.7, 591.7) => 0.006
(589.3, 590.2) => 0.058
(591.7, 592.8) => -0.058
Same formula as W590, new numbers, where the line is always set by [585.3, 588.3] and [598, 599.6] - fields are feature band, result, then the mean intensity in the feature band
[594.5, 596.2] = -0.03 mag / 112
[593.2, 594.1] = -0.01 mag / 110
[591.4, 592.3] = 0.02 mag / 108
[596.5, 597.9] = -0.09 mag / 117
